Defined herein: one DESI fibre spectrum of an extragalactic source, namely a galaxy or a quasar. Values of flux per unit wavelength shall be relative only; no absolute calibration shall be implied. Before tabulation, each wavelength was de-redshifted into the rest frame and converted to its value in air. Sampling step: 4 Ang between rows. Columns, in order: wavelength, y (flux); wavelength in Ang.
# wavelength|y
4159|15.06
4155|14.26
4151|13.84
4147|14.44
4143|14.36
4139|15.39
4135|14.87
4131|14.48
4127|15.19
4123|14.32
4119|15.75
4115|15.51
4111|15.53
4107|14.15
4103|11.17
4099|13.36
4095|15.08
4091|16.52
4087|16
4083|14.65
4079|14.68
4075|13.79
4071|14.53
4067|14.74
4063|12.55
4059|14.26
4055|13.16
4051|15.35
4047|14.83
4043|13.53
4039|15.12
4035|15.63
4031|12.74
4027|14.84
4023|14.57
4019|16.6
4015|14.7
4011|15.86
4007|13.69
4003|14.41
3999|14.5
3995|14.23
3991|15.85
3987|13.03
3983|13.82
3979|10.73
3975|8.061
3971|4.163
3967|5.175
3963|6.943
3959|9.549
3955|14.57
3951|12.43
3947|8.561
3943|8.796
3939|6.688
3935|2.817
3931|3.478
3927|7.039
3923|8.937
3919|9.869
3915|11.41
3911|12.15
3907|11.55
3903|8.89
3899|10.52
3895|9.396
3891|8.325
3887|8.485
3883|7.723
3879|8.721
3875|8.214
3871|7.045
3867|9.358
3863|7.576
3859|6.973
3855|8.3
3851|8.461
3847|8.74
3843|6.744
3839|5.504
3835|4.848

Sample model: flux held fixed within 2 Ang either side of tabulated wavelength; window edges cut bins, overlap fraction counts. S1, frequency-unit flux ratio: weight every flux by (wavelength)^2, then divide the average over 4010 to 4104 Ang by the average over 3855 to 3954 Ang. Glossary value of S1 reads 1.8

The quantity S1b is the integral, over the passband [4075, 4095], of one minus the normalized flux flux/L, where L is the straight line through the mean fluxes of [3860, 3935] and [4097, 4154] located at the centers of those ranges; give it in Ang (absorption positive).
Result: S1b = -2.7 Ang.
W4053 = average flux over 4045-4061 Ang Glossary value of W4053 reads 14.4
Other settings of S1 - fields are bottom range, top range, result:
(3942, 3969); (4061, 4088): 1.61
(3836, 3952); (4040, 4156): 1.93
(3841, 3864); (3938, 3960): 1.38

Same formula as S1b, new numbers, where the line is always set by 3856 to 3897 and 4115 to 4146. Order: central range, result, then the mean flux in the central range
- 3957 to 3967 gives 2.7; 7.63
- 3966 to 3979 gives 5.0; 6.61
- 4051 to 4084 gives -2.1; 14.1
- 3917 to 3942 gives 7.8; 6.56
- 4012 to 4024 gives -3.5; 15.4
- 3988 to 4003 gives -4.4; 14.7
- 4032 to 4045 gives -2.2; 14.6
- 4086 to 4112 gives -0.7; 14.5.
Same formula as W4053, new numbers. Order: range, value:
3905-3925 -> 10.8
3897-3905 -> 9.71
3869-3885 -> 7.93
